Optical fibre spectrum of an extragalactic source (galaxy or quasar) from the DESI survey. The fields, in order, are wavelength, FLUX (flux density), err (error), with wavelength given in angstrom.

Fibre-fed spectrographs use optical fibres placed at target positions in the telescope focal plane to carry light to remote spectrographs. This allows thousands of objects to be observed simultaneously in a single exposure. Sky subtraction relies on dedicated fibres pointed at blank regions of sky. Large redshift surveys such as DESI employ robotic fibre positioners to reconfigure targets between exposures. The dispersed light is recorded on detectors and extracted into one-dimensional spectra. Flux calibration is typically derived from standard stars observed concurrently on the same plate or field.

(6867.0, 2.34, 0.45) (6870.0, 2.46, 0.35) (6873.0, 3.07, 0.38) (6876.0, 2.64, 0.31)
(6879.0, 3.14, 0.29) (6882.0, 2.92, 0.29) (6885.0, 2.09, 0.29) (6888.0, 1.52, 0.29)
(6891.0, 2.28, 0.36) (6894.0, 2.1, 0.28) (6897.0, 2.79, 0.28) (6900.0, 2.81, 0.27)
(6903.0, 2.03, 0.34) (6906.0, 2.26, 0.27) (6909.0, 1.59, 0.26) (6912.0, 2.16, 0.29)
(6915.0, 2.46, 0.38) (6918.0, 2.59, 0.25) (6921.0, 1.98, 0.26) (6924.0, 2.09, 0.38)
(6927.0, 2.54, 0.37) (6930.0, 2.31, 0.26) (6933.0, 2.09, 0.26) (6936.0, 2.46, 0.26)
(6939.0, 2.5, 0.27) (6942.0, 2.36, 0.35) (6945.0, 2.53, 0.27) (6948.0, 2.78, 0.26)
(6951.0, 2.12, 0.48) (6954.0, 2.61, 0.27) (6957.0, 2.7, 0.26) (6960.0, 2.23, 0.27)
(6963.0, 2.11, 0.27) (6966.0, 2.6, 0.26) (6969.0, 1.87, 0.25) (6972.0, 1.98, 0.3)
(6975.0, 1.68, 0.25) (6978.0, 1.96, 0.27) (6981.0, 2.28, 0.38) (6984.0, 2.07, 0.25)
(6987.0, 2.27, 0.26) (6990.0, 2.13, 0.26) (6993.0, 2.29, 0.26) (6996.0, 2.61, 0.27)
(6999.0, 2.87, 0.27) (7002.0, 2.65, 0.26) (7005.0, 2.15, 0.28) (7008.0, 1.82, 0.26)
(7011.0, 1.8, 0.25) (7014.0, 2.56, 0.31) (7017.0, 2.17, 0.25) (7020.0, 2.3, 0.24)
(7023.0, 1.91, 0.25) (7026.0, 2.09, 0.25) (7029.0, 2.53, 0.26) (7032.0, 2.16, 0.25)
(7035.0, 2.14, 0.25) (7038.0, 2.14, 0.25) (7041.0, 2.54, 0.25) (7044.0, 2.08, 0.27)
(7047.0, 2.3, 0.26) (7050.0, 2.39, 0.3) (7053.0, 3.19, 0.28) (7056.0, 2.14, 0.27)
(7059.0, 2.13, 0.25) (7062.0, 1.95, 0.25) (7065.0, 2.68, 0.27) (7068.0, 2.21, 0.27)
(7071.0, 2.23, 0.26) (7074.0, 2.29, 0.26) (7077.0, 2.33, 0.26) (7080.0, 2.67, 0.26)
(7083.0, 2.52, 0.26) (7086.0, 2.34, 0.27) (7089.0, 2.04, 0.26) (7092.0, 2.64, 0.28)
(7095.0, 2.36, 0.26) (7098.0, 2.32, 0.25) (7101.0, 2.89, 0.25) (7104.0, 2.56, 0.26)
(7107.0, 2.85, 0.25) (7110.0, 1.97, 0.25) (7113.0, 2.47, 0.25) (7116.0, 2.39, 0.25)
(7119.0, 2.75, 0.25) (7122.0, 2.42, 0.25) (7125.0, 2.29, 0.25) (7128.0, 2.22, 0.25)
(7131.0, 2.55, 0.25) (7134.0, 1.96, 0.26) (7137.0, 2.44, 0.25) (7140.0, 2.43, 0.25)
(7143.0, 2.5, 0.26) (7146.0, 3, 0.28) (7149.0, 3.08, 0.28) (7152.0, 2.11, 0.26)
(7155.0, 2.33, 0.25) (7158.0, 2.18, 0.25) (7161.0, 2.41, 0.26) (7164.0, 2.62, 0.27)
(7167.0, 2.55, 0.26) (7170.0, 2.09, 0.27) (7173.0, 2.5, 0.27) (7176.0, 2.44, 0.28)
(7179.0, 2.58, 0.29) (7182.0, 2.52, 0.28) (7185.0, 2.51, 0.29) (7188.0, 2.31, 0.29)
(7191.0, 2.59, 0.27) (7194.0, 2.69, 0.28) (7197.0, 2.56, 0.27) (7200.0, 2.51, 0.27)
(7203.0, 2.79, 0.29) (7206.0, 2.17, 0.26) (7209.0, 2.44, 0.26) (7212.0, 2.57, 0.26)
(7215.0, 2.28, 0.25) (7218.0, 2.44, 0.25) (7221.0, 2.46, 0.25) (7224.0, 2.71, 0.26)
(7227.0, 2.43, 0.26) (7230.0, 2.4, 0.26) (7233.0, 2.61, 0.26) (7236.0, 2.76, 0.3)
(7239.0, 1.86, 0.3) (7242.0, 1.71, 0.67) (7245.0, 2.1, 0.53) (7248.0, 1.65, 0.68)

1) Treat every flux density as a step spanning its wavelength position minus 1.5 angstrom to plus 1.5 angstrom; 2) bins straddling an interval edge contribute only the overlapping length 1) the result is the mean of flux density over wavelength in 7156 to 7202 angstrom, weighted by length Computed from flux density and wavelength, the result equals 2.47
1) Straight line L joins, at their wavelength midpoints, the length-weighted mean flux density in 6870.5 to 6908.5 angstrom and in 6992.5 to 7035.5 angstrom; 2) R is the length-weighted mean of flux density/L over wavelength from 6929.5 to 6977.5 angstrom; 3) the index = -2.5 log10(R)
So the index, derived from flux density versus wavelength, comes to 0.03 mag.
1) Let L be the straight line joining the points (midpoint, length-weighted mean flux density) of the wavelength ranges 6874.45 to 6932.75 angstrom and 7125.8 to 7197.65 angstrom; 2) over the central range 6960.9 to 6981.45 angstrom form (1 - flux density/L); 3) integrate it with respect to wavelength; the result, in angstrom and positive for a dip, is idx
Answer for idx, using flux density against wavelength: 2.6 angstrom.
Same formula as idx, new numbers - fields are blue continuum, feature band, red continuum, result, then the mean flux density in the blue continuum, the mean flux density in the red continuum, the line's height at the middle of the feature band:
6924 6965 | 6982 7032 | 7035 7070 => 2.1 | 2.4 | 2.33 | 2.36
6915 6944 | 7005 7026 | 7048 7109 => 2.6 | 2.33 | 2.43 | 2.39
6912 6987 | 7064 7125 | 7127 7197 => -0.8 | 2.28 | 2.47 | 2.41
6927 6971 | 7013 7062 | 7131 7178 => 2.5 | 2.38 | 2.45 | 2.41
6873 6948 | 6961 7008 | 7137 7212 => 3.6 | 2.37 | 2.5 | 2.4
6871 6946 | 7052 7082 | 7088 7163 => 0.7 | 2.37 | 2.45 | 2.43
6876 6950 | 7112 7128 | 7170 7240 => 0.0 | 2.35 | 2.48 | 2.44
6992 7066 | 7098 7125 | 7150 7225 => -1.5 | 2.3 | 2.46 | 2.38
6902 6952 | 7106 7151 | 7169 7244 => -1.6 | 2.29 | 2.44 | 2.4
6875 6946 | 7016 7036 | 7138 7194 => 1.8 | 2.34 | 2.49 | 2.41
